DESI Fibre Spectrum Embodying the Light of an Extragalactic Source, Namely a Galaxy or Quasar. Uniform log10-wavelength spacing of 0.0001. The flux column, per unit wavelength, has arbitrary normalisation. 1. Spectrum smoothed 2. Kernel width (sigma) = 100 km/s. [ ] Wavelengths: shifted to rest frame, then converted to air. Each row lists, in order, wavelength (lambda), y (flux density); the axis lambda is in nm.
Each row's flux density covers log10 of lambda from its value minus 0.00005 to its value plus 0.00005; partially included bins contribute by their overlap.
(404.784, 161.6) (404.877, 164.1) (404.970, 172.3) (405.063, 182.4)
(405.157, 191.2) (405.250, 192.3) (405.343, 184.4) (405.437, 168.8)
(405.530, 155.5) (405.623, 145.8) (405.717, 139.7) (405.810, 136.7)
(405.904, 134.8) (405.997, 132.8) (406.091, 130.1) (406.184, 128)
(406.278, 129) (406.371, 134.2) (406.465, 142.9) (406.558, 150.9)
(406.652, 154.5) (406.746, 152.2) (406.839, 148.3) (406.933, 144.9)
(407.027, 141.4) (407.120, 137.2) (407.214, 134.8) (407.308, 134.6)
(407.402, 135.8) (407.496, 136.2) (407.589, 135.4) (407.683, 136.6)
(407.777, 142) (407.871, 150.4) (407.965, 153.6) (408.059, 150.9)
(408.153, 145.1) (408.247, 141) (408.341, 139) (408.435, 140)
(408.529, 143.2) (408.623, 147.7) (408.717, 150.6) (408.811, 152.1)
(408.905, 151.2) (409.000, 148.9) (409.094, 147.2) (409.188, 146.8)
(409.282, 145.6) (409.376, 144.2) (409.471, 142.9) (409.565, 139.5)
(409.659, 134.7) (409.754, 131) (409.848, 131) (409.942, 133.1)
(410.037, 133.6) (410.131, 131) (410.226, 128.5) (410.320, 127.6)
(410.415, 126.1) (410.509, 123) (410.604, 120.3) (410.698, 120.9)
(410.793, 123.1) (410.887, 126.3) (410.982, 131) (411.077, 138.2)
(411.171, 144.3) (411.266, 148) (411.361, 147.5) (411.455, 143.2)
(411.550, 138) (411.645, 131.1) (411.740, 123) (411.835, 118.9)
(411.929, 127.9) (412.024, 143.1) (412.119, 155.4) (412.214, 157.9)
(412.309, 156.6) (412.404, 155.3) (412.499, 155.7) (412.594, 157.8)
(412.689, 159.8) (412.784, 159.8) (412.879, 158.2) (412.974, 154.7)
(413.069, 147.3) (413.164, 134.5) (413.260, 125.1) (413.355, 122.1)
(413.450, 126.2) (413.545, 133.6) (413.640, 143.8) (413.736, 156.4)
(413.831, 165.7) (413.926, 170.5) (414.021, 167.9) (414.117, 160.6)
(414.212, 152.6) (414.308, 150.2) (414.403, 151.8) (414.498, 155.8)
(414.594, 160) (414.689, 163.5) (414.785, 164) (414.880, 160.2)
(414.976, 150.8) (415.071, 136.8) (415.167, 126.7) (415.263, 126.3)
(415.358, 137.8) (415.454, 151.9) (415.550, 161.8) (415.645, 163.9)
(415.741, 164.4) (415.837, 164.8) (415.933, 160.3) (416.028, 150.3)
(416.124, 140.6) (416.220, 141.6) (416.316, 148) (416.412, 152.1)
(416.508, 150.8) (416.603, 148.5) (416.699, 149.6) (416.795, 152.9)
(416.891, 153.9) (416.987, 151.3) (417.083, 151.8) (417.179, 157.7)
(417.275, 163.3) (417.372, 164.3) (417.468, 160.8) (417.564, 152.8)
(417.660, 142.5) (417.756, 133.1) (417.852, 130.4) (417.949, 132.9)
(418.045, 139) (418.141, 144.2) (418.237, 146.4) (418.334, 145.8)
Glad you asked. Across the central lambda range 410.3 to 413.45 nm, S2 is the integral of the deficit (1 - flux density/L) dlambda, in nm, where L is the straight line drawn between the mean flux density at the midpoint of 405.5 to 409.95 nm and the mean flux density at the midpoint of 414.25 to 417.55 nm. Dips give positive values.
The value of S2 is 0.17 nm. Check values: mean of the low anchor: 142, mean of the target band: 139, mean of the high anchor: 153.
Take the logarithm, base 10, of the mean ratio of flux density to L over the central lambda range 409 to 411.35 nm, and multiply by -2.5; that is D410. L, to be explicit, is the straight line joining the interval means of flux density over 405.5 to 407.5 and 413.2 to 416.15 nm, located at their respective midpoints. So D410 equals 0.08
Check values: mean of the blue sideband 140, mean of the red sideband 151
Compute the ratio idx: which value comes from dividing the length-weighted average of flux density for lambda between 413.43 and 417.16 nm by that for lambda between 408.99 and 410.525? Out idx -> 1.12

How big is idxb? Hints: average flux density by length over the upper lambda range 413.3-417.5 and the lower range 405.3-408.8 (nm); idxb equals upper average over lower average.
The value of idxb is 1.06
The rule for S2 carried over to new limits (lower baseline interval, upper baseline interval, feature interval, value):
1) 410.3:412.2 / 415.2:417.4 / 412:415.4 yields -0.19 nm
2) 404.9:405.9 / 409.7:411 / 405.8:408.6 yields 0.20 nm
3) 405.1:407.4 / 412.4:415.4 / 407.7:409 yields 0.01 nm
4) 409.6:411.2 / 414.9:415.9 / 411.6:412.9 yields -0.10 nm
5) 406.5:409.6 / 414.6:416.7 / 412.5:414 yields 0.01 nm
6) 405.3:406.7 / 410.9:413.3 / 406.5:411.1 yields 0.16 nm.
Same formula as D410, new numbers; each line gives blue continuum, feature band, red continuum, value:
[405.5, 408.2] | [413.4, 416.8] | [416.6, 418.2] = -0.03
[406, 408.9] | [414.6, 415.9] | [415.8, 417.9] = -0.02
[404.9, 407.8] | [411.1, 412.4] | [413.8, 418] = 0.07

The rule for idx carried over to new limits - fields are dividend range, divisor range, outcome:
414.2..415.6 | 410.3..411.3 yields 1.16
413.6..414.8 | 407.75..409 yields 1.08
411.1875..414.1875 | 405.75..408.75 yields 1.04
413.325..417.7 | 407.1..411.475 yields 1.10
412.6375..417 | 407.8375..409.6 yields 1.03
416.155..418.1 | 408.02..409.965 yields 1.04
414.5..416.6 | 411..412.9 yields 1.04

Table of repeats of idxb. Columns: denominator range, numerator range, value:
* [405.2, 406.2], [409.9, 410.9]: 0.84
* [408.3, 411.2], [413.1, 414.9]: 1.10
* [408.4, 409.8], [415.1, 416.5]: 1.03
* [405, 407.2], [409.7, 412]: 0.87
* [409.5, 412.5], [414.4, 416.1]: 1.13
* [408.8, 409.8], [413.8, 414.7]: 1.11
